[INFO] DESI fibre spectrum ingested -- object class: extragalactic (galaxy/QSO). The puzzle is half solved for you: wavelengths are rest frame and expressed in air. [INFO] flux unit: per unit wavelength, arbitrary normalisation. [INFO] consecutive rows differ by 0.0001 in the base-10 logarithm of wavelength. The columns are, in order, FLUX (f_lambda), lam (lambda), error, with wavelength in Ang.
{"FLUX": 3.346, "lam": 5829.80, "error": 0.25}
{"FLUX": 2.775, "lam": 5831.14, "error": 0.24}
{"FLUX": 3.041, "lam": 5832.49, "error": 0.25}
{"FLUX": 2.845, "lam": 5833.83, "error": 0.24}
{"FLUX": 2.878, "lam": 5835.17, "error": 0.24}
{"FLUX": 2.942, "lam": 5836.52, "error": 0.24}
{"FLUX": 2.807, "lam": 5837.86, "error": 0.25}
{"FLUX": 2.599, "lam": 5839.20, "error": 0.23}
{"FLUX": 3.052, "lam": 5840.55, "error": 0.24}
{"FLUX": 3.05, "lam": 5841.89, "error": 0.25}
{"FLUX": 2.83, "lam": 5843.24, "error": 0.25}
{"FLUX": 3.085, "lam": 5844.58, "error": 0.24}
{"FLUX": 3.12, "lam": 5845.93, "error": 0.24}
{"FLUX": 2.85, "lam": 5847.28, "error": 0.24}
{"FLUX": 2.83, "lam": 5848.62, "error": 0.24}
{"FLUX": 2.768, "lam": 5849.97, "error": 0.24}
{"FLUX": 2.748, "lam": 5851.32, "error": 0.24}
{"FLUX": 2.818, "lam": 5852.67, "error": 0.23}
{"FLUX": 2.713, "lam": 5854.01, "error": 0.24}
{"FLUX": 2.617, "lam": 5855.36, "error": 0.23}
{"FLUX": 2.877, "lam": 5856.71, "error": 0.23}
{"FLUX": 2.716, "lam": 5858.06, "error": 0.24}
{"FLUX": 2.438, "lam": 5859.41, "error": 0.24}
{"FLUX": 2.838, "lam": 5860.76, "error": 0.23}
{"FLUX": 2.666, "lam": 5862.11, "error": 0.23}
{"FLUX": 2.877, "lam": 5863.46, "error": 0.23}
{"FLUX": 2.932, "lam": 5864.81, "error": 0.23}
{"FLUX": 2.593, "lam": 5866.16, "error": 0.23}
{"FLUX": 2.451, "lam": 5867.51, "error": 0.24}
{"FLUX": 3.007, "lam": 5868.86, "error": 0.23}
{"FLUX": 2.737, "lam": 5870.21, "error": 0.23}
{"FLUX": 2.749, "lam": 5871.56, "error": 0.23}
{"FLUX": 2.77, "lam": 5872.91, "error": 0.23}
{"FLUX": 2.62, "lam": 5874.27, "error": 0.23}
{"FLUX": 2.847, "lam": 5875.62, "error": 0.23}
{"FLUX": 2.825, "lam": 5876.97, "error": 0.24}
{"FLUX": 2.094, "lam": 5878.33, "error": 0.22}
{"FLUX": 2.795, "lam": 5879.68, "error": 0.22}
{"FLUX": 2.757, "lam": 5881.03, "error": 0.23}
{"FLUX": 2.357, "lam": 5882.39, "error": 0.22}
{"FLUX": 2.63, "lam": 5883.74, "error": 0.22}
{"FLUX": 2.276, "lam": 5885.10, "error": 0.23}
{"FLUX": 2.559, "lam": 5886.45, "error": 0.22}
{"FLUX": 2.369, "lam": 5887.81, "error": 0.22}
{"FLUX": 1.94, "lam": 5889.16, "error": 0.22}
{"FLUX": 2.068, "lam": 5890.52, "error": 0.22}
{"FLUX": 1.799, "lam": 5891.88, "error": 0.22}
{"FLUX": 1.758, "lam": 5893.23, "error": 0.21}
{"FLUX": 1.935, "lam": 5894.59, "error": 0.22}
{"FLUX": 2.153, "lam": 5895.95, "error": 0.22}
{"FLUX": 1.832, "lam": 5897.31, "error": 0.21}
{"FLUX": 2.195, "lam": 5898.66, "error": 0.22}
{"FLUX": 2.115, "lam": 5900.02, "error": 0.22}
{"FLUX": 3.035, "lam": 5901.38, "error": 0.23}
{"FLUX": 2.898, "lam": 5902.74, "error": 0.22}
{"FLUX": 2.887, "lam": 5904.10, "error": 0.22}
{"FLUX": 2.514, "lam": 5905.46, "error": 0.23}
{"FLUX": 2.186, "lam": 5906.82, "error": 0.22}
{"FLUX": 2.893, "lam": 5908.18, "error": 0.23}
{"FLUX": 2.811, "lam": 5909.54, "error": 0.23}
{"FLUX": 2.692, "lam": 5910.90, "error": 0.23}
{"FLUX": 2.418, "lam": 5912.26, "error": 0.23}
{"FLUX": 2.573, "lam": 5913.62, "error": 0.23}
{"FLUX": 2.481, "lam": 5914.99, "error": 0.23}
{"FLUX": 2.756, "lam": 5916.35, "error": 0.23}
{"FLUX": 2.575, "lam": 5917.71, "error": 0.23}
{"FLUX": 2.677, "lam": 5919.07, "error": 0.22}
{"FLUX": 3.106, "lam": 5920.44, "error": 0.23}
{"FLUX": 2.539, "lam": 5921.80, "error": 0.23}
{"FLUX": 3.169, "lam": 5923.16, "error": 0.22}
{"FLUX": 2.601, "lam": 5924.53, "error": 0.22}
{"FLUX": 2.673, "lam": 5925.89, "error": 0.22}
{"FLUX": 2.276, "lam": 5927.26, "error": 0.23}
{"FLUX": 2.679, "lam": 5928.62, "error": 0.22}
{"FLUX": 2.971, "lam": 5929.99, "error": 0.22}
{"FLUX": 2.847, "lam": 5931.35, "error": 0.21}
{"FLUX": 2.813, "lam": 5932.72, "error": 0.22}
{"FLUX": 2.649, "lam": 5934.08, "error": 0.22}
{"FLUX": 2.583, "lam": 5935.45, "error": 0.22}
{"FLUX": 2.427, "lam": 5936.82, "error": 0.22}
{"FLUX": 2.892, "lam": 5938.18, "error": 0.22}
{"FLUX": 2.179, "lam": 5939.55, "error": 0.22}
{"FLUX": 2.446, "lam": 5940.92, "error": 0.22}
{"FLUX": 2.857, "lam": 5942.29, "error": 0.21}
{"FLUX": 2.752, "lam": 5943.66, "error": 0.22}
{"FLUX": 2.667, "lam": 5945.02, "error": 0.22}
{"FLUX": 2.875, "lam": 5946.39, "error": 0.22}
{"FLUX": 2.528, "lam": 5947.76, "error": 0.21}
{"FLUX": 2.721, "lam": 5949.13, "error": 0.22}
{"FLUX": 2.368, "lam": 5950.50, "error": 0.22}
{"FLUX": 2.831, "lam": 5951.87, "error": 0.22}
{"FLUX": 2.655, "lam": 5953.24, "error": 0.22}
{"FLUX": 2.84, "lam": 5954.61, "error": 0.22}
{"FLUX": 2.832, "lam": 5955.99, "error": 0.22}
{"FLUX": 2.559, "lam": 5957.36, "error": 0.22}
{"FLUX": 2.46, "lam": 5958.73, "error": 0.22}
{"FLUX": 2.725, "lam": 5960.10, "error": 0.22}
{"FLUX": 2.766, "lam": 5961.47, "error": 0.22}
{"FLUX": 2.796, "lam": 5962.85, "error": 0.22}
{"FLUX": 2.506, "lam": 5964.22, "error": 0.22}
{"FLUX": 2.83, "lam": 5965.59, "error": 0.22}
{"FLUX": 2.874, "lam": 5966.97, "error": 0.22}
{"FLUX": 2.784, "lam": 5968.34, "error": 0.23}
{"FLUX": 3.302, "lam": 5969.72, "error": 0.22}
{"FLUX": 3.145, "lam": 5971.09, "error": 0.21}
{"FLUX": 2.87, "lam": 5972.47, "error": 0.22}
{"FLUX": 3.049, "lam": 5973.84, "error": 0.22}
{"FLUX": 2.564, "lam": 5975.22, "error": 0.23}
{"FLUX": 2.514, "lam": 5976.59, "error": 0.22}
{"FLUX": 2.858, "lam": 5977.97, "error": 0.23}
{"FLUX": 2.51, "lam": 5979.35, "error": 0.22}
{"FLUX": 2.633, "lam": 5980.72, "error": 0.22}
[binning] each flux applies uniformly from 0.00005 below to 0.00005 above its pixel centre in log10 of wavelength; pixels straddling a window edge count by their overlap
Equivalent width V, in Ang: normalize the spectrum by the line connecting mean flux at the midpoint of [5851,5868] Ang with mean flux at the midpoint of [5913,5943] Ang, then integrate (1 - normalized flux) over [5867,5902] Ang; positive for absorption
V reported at 3.78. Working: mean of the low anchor 2.72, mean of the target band 2.41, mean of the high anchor 2.67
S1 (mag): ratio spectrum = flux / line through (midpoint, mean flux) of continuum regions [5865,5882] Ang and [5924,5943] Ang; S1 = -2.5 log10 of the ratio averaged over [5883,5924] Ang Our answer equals 0.08 mag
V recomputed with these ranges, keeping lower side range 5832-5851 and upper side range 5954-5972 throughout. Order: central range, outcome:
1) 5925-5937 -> 0.7 Ang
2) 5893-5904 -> 2.2 Ang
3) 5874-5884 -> 0.9 Ang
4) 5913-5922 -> 0.5 Ang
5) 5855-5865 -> 0.5 Ang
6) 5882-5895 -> 3.2 Ang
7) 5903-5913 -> 0.7 Ang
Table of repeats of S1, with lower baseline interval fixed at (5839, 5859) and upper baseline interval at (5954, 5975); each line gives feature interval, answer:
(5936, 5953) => 0.08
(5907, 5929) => 0.06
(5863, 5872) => 0.03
